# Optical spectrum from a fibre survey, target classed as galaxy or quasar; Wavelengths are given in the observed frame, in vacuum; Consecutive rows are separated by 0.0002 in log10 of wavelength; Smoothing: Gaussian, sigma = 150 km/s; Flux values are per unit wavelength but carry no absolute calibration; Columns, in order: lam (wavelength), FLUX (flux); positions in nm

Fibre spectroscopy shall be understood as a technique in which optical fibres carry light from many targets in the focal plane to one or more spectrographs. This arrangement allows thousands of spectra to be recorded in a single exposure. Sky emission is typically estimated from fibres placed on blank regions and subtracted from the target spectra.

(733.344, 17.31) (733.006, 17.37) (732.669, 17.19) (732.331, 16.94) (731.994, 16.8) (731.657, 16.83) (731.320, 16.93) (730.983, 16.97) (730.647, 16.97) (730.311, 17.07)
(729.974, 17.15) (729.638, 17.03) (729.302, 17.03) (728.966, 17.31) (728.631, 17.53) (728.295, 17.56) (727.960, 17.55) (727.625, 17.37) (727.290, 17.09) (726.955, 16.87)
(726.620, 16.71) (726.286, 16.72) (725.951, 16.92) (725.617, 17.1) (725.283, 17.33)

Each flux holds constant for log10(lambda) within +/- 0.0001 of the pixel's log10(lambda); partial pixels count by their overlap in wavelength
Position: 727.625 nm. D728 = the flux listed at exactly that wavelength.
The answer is 17.37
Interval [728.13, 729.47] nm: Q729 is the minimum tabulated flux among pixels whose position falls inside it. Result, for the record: 17.03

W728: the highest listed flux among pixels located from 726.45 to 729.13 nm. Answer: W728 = 17.56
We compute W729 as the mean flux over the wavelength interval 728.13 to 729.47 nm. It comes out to 17.4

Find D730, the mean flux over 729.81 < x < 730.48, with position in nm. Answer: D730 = 17.1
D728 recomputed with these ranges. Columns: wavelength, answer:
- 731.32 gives 16.93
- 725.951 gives 16.92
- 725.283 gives 17.33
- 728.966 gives 17.31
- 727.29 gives 17.09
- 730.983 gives 16.97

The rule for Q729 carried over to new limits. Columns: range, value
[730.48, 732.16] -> 16.8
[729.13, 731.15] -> 16.97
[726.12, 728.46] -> 16.71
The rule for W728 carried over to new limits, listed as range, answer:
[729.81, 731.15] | 17.15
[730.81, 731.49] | 16.97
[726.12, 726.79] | 16.72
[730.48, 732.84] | 17.19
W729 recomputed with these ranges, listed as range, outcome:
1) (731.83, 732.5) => 16.9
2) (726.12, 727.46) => 16.8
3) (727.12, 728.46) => 17.4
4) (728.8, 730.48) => 17.1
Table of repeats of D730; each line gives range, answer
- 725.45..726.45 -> 16.9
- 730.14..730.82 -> 17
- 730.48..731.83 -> 16.9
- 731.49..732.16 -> 16.8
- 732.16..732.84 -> 17.1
